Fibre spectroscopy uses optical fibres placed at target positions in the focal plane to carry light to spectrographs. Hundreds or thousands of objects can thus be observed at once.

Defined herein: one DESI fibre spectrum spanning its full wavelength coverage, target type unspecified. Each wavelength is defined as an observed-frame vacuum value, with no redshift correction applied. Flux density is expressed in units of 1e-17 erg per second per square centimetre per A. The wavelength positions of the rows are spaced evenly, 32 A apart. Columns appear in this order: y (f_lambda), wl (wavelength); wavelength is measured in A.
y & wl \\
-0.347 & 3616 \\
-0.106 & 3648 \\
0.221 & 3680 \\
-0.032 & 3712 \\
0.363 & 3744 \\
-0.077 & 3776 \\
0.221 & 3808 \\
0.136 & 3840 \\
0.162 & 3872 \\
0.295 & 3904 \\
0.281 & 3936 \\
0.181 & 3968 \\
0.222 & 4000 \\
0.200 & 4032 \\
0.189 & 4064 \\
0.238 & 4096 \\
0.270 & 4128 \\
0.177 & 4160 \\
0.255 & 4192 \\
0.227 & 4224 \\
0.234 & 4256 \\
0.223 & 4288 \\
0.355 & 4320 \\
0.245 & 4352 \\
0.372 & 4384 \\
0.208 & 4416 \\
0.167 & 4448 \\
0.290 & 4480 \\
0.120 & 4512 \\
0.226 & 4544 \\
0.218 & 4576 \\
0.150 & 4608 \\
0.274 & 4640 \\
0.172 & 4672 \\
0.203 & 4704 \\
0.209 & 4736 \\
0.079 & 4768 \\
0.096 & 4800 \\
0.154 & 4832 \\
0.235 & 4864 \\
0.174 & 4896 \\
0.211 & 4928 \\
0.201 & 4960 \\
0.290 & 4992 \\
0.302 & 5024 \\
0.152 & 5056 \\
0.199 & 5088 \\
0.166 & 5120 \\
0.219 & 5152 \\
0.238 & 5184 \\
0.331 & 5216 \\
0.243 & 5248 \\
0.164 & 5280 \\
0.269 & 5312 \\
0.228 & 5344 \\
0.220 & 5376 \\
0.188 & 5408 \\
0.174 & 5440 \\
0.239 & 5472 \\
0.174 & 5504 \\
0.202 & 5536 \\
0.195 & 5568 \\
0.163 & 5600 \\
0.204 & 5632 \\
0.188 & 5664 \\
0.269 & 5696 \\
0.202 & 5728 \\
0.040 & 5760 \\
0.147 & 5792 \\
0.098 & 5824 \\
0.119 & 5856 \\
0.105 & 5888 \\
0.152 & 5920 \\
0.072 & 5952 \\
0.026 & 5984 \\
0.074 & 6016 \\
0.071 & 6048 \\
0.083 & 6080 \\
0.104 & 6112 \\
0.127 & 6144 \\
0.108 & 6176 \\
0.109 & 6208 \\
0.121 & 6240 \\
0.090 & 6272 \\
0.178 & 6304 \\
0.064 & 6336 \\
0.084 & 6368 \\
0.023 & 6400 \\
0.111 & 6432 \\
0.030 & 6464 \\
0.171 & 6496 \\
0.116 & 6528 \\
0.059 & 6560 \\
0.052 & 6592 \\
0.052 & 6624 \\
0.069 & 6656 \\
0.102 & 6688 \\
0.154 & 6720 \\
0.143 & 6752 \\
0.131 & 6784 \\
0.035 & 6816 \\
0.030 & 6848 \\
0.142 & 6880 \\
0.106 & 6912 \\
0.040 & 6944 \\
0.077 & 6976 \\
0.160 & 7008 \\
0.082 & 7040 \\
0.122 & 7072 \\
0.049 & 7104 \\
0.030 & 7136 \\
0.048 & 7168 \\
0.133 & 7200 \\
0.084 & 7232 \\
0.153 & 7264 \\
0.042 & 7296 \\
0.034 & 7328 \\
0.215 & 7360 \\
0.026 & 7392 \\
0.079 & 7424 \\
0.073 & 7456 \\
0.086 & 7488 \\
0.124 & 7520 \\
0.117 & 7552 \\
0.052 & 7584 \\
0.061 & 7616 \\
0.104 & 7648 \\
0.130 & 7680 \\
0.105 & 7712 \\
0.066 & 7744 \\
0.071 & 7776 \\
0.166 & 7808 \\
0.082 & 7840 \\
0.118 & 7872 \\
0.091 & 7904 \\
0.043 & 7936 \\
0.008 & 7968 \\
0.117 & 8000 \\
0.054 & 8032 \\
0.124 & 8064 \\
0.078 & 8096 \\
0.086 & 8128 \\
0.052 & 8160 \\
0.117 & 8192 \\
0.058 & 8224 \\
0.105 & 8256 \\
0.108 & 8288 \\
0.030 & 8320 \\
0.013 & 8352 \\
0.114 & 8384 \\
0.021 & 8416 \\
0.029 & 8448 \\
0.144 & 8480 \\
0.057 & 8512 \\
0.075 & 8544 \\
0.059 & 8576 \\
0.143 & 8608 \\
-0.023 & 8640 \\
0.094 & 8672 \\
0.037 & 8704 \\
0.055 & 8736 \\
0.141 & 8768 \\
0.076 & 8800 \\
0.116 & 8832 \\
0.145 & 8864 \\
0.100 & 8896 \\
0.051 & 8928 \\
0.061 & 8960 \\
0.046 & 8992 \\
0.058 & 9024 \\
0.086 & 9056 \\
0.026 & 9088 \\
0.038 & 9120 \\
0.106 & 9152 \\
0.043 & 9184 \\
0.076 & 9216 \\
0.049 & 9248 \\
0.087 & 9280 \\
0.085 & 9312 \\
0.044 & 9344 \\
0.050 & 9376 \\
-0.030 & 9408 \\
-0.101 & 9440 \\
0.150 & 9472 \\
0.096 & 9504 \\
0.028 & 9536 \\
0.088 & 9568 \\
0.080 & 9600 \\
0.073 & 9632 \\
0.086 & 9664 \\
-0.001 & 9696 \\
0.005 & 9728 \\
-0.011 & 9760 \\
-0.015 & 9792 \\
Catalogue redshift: 0.54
